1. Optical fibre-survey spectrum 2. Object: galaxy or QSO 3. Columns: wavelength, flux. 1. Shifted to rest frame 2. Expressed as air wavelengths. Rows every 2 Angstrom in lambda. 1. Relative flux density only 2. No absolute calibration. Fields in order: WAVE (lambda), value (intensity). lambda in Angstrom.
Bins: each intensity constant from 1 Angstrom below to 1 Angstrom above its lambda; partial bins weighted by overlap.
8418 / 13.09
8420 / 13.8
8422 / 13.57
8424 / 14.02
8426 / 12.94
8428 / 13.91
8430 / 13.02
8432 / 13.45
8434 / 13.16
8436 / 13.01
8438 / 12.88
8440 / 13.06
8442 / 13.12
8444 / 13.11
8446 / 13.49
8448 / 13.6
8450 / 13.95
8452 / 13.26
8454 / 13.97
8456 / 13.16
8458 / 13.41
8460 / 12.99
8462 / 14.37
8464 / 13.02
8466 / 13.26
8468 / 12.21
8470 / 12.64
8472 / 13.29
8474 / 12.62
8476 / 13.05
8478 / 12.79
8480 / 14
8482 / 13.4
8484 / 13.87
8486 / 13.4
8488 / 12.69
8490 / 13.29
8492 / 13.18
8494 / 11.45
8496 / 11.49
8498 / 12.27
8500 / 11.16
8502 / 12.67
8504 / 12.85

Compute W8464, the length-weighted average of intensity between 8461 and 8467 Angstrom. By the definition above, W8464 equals 13.5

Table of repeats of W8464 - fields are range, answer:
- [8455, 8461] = 13.2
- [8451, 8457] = 13.5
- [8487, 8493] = 13.1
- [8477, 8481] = 13.4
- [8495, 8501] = 11.6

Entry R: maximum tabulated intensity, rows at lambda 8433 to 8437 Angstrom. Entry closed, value 13.16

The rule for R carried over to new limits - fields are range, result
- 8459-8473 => 14.37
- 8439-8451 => 13.95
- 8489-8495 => 13.29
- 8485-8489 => 13.4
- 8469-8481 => 14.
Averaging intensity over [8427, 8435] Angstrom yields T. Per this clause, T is 13.4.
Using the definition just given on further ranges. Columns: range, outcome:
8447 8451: 13.8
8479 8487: 13.7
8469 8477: 12.9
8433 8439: 13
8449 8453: 13.6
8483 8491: 13.3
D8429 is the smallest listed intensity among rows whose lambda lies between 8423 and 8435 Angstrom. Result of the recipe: 12.94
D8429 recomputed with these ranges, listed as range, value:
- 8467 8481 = 12.21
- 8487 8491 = 12.69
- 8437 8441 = 12.88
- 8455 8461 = 12.99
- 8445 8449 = 13.49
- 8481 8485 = 13.4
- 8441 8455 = 13.11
